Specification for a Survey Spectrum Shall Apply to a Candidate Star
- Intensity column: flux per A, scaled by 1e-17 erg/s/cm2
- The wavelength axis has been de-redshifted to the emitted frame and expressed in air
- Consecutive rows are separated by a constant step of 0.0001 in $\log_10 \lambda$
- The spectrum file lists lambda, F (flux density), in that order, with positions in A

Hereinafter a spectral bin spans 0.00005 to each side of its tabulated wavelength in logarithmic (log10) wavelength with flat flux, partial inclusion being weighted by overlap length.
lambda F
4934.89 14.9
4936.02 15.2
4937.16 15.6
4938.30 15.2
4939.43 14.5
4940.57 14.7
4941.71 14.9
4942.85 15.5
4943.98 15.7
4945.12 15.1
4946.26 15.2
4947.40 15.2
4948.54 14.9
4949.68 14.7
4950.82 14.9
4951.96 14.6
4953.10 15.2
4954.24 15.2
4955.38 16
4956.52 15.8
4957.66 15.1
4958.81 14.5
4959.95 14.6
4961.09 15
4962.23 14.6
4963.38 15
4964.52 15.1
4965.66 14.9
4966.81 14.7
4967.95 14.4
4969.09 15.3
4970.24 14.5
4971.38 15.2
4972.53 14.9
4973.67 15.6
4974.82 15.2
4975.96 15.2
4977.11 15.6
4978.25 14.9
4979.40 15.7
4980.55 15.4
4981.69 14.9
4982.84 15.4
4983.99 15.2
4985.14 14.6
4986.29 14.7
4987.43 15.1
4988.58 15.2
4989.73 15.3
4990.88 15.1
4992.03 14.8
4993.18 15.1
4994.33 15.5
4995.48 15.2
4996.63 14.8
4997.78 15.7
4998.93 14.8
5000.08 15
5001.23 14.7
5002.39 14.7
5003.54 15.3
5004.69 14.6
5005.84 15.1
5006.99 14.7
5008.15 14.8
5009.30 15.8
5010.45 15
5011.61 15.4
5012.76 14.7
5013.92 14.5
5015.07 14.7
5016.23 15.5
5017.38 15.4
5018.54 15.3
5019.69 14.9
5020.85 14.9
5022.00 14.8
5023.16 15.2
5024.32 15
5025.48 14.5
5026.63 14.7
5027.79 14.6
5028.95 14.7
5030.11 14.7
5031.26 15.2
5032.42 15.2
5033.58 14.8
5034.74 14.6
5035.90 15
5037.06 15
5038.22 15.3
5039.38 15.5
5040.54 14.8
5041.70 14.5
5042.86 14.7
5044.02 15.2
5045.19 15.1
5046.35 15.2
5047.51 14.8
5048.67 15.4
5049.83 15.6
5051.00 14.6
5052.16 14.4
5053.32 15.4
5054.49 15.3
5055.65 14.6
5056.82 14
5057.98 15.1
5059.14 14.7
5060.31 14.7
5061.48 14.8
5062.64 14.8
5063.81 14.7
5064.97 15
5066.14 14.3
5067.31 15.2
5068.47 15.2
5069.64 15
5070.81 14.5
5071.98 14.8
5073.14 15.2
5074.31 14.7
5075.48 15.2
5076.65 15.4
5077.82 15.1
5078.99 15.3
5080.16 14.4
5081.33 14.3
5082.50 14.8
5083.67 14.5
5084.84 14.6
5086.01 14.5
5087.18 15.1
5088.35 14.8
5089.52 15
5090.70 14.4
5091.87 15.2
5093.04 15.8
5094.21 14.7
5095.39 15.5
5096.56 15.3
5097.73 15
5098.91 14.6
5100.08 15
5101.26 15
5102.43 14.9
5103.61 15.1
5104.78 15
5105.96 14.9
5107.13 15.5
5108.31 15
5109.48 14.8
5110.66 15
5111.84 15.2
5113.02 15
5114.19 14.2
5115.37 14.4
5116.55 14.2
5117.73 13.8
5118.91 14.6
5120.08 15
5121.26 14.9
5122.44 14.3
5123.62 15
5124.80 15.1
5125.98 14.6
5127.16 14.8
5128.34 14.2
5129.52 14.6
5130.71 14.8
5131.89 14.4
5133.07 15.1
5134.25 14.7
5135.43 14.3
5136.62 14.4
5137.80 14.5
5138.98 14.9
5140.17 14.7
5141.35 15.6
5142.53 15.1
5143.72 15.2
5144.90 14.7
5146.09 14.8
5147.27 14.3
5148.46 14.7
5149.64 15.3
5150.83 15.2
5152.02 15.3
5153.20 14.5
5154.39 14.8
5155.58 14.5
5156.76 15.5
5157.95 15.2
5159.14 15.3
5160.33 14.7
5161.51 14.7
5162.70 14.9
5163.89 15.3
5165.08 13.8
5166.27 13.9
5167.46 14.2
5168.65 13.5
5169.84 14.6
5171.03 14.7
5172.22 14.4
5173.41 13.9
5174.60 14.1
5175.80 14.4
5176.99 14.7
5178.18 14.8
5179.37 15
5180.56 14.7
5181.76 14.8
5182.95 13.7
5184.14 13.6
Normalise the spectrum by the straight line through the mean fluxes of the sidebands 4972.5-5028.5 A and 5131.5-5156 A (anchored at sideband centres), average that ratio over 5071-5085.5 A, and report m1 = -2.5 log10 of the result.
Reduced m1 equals 0.01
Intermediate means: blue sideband 15.1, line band 14.8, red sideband 14.8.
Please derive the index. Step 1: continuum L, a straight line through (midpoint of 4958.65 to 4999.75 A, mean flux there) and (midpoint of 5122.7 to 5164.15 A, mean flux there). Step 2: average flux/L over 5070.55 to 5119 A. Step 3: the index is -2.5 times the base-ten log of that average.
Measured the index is 0.003 mag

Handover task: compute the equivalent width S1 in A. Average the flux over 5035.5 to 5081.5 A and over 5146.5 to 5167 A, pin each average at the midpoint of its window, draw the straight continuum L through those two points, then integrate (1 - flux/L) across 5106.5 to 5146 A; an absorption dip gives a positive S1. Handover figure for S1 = 0.27 A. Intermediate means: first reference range 14.9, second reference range 14.8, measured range 14.7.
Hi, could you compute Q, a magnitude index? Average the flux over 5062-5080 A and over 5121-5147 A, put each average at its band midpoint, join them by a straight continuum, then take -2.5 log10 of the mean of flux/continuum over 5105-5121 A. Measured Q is 0.00 mag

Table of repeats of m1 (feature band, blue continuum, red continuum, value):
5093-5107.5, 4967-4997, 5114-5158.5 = -0.017 mag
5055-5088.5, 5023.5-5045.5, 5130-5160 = 0.006 mag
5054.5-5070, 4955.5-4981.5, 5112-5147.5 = 0.004 mag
